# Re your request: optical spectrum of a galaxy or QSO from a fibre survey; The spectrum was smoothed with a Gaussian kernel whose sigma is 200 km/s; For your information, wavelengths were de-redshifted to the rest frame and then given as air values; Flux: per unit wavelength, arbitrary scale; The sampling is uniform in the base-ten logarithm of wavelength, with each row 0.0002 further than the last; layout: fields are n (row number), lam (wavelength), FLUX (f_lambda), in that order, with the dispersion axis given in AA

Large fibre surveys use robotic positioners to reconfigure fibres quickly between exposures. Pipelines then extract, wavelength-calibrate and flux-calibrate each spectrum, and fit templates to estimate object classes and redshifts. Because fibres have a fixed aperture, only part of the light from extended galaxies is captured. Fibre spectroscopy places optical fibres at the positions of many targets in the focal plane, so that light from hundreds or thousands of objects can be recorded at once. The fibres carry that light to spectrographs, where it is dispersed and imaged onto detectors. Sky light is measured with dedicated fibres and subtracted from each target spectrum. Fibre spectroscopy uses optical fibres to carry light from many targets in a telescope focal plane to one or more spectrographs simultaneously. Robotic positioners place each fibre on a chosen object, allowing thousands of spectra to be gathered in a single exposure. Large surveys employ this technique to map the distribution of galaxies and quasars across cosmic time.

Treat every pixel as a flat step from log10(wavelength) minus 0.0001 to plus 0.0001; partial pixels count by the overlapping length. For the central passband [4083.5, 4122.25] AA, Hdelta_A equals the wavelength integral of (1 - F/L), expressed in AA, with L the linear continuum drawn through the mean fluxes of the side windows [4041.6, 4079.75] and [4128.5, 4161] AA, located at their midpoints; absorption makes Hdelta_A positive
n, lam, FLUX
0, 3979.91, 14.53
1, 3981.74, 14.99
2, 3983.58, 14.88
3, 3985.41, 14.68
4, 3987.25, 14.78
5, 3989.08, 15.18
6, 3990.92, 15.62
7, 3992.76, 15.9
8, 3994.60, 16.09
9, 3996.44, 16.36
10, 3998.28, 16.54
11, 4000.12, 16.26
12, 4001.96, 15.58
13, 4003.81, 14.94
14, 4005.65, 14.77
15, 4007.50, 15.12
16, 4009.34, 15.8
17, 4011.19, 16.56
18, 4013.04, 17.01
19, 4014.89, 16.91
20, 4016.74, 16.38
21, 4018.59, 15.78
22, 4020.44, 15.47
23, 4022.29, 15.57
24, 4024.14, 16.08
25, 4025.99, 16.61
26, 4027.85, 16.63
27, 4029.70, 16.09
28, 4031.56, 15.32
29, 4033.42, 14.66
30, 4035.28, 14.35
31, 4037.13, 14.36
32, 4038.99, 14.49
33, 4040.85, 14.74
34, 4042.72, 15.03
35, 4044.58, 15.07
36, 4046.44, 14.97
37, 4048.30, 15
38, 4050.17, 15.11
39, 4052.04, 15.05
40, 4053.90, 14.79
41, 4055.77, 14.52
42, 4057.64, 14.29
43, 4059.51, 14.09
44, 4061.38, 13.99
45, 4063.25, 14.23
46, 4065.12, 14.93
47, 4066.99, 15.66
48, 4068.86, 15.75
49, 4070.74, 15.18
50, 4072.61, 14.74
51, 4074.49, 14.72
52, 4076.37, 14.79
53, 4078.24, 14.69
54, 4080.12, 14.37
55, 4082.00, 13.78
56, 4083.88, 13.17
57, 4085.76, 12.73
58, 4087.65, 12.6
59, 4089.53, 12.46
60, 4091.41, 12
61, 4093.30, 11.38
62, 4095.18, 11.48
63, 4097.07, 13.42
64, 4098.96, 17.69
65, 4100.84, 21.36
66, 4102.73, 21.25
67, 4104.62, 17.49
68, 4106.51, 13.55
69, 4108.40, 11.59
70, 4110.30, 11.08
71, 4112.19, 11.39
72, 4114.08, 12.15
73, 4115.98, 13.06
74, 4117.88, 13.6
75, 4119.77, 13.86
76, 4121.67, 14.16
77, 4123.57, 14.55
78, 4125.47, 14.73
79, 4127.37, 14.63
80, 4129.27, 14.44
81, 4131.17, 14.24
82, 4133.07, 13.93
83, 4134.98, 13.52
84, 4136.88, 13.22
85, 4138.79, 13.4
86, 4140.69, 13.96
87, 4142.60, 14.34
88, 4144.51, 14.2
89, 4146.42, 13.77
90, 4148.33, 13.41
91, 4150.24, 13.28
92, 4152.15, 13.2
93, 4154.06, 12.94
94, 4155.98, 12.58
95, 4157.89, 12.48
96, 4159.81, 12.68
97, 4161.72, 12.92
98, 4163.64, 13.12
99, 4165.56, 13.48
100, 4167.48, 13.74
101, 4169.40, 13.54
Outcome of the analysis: 0.73 AA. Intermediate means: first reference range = 14.8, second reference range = 13.5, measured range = 13.9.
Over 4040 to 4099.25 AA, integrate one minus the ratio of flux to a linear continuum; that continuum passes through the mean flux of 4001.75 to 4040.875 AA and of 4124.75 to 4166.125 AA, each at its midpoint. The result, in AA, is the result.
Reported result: 2.4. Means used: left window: 15.6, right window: 13.6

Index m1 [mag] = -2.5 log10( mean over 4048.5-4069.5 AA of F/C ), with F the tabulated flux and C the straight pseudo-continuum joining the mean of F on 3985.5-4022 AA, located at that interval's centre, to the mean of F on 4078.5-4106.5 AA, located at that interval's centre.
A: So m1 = 0.02 mag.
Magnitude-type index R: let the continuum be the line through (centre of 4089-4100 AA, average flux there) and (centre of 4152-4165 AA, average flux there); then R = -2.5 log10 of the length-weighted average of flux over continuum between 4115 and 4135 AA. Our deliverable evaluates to -0.09 mag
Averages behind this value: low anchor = 13.2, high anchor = 12.8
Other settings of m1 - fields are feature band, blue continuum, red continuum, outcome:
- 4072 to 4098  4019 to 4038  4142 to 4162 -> 0.09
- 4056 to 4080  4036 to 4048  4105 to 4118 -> -0.06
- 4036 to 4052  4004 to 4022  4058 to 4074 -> 0.03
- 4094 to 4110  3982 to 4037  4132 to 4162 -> -0.11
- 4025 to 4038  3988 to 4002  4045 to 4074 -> -0.01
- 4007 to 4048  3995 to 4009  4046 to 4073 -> -0.02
